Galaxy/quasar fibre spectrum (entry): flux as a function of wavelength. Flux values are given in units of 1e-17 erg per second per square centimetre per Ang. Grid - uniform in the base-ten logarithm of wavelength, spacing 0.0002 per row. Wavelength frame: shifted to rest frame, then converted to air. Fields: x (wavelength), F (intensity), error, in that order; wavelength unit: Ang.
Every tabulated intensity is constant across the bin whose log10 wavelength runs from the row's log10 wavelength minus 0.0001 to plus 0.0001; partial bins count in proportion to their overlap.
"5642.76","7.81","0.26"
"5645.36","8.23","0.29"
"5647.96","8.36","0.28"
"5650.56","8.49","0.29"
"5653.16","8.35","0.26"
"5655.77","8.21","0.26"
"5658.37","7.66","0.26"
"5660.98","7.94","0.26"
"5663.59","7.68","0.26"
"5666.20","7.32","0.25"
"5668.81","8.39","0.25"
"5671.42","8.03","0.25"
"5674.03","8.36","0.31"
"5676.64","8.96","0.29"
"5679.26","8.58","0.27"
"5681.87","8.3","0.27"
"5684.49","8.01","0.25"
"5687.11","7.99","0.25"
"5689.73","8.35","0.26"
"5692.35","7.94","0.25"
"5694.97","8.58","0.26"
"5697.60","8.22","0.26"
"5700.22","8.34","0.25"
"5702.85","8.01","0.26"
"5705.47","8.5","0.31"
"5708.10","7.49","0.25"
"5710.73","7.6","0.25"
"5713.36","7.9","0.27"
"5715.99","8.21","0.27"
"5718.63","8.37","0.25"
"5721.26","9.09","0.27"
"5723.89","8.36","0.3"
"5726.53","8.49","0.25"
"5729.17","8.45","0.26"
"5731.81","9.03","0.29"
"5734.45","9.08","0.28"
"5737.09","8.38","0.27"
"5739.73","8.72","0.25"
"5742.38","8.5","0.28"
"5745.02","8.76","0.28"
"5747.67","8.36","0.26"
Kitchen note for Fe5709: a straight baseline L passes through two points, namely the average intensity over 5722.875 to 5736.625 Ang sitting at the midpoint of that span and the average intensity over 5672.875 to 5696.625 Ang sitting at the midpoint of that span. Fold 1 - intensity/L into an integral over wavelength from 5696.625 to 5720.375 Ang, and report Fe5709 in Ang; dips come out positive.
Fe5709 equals 1.2 Ang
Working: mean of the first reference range 8.34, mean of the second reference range 8.67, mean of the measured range 8.09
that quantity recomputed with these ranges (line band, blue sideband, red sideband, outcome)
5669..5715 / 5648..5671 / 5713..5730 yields 0.3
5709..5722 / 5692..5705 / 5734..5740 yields 0.4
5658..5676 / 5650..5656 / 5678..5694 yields 0.7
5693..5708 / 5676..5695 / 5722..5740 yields 0.3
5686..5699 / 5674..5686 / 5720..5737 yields 0.5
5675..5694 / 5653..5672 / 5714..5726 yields -0.4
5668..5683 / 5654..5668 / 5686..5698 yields -0.8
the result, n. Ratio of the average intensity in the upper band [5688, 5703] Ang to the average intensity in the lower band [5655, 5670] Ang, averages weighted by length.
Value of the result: 1.1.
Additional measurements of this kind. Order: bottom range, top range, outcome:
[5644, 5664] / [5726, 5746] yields 1.07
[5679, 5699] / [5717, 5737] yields 1.05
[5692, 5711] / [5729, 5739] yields 1.08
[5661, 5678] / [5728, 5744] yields 1.07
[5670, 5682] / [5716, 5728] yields 1.01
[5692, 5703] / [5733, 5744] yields 1.05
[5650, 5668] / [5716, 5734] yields 1.09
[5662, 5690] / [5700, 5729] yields 1.01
